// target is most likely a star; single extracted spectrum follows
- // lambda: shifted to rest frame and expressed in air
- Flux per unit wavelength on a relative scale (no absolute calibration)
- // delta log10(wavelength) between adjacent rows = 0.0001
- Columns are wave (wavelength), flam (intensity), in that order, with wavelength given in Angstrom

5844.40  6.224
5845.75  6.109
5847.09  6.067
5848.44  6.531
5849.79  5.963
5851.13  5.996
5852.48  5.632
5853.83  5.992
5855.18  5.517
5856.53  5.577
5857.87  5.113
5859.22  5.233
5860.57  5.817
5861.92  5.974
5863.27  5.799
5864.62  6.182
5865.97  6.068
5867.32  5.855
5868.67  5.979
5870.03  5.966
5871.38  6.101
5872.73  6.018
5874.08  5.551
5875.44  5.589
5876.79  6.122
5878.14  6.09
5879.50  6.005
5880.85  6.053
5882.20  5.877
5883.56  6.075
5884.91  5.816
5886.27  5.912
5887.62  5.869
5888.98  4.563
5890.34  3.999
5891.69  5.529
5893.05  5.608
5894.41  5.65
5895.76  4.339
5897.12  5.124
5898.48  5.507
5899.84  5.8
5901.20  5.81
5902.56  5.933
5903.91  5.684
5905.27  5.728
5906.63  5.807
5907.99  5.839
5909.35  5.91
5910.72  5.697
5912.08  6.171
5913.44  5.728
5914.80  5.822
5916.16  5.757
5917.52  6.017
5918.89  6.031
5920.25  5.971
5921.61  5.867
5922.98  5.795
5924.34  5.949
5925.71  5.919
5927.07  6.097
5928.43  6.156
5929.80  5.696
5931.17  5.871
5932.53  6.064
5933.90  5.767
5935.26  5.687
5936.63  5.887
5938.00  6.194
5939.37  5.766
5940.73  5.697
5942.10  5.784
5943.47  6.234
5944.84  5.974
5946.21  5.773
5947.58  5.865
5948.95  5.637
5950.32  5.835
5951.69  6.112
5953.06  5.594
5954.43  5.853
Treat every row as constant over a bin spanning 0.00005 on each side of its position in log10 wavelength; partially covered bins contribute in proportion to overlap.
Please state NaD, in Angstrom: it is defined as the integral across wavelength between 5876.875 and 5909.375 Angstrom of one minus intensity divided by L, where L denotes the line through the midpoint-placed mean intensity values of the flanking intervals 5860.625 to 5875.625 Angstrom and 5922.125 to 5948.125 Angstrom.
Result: 1.7 Angstrom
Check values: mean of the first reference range 5.92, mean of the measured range 5.61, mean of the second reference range 5.9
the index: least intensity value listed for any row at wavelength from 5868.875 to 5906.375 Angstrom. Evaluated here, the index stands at 3.999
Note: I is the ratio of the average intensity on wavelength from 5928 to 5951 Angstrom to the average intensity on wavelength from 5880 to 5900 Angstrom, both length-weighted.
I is 1.08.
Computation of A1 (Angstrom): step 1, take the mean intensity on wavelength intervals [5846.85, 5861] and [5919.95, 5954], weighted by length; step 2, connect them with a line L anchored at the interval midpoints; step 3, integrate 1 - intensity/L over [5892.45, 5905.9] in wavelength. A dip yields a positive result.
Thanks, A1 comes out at 0.7 Angstrom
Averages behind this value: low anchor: 5.76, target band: 5.52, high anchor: 5.89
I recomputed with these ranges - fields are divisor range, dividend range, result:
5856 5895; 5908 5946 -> 1.03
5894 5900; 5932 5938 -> 1.13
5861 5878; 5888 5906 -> 0.90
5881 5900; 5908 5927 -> 1.09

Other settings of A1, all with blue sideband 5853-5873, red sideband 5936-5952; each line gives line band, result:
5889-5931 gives 1.24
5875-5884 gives -0.24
